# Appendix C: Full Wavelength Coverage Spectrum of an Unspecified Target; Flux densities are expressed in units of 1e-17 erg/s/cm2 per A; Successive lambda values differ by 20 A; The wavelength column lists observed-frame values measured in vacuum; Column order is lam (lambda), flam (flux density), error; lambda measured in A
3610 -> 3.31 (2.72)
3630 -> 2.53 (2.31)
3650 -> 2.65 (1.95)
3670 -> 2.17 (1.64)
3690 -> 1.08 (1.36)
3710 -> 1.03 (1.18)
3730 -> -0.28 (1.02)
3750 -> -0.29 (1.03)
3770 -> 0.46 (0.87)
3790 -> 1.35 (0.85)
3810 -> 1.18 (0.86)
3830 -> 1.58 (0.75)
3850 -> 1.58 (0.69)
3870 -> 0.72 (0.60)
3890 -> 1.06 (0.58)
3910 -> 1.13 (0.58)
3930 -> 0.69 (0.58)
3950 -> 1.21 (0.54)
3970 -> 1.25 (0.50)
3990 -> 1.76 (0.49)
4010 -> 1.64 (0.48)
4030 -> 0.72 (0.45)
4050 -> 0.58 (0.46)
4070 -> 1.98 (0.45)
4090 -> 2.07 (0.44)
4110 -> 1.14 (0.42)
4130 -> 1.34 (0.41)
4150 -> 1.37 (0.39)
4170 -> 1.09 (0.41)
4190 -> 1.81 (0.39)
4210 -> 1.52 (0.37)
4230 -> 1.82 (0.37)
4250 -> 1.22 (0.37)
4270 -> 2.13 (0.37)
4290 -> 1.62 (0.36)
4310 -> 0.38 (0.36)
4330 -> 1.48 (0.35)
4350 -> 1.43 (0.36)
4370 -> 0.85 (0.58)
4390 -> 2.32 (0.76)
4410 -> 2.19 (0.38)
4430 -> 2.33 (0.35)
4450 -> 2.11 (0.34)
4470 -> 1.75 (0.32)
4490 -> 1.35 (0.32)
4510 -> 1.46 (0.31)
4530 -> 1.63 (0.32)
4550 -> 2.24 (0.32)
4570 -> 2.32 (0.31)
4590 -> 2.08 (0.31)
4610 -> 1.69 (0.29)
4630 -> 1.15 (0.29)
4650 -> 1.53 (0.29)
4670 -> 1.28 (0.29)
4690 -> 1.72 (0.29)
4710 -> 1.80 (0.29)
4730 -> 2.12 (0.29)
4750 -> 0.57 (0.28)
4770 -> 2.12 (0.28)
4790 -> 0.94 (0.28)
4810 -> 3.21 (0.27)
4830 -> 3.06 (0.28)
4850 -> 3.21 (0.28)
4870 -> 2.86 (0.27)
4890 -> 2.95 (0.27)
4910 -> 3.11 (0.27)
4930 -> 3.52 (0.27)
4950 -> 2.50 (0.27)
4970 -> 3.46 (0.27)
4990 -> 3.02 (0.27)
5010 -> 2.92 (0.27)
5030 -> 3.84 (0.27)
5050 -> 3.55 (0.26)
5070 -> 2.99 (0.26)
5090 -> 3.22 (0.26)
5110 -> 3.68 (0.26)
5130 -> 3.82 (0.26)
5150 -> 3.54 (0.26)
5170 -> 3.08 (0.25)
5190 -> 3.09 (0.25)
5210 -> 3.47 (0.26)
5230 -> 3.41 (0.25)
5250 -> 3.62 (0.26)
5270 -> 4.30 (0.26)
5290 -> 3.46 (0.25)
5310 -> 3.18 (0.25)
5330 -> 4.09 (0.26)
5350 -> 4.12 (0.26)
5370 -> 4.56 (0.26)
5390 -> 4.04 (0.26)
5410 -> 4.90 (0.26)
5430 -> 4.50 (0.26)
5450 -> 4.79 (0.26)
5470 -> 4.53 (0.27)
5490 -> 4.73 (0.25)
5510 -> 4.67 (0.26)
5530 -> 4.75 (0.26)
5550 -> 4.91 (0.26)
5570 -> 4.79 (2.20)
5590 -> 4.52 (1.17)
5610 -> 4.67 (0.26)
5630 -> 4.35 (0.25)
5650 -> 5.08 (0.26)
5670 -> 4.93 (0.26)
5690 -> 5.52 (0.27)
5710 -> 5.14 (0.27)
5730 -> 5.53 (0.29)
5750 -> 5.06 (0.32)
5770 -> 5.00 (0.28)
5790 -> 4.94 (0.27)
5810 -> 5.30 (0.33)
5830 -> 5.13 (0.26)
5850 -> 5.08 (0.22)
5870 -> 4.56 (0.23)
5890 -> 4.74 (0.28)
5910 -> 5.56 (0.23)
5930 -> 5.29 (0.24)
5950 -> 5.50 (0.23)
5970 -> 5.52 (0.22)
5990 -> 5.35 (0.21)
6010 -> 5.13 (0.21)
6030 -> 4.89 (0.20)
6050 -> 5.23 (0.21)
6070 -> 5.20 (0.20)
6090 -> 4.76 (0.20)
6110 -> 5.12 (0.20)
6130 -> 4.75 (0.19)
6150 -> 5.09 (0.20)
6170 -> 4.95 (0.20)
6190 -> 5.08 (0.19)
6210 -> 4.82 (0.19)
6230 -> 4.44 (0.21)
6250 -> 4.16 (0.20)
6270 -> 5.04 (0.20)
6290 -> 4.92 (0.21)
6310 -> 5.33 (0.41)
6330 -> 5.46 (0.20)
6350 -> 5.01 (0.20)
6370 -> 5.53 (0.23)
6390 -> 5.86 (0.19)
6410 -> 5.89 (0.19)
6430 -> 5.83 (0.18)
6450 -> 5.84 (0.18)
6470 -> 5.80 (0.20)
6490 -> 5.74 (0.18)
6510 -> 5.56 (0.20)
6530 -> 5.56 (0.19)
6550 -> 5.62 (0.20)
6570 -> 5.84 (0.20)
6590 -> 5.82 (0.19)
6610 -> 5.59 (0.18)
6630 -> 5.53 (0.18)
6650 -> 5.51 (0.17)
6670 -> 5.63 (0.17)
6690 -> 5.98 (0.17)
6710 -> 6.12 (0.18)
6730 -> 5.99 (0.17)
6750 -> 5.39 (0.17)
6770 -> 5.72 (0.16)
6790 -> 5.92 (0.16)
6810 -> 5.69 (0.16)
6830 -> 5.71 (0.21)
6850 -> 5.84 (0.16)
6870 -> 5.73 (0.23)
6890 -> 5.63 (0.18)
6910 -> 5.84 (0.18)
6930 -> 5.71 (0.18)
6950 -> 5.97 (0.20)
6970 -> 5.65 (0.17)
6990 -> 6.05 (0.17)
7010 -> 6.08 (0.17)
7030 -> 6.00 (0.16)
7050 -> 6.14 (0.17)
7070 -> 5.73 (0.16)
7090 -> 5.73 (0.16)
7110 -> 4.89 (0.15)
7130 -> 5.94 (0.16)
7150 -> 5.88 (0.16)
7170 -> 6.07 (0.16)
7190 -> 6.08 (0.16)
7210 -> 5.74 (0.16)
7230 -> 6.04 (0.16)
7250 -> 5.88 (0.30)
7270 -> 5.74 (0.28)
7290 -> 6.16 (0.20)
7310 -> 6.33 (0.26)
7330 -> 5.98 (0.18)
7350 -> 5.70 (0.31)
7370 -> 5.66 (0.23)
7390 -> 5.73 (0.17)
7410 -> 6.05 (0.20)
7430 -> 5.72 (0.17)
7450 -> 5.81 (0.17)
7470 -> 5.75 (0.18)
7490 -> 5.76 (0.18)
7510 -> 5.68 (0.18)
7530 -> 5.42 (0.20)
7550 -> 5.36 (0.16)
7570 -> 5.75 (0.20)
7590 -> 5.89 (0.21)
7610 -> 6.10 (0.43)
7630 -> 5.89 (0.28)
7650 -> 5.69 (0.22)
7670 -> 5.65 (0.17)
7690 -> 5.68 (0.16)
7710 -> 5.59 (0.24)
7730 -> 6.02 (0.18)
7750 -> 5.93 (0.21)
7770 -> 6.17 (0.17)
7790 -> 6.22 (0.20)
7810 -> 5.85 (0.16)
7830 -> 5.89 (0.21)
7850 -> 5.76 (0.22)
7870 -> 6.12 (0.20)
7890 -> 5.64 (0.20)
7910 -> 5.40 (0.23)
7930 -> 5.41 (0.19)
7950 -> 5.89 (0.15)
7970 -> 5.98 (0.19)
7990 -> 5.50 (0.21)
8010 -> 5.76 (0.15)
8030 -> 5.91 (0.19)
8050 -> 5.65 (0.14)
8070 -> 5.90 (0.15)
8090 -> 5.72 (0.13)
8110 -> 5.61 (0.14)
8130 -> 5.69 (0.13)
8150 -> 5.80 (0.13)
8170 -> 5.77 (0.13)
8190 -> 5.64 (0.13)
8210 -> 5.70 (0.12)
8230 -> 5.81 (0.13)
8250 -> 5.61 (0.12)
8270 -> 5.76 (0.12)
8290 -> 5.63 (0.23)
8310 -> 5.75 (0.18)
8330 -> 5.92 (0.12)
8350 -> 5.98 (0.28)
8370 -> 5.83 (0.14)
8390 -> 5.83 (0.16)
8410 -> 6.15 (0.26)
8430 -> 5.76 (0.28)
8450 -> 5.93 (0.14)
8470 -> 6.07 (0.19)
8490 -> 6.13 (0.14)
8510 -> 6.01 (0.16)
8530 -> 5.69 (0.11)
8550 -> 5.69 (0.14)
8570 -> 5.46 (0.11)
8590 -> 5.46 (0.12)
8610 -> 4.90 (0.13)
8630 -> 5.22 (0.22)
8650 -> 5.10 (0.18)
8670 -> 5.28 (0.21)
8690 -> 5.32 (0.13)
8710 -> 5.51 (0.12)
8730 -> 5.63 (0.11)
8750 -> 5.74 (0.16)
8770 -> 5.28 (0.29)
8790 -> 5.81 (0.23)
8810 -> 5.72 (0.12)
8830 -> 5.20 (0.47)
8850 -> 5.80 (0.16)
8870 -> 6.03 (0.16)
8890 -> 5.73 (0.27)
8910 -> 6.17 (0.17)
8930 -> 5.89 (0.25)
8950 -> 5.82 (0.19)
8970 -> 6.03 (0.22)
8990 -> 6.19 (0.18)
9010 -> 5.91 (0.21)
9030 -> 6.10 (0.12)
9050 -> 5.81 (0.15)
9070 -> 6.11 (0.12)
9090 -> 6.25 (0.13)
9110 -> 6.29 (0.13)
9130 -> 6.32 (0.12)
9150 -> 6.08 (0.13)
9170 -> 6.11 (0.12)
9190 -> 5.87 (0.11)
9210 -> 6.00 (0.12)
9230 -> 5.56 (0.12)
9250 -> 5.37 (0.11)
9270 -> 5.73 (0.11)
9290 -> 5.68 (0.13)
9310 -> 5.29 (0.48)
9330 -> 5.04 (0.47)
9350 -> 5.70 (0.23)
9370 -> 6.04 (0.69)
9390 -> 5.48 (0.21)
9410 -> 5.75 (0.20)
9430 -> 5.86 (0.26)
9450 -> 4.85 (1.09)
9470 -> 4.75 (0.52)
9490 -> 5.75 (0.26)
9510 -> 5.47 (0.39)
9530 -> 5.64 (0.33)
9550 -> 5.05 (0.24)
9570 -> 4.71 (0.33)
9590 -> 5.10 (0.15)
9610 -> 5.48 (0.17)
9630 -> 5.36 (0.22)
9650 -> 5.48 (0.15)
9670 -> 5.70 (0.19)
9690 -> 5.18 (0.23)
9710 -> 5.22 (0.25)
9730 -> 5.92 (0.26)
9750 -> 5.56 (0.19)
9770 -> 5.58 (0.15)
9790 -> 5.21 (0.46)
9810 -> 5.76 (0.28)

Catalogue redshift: 0.207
